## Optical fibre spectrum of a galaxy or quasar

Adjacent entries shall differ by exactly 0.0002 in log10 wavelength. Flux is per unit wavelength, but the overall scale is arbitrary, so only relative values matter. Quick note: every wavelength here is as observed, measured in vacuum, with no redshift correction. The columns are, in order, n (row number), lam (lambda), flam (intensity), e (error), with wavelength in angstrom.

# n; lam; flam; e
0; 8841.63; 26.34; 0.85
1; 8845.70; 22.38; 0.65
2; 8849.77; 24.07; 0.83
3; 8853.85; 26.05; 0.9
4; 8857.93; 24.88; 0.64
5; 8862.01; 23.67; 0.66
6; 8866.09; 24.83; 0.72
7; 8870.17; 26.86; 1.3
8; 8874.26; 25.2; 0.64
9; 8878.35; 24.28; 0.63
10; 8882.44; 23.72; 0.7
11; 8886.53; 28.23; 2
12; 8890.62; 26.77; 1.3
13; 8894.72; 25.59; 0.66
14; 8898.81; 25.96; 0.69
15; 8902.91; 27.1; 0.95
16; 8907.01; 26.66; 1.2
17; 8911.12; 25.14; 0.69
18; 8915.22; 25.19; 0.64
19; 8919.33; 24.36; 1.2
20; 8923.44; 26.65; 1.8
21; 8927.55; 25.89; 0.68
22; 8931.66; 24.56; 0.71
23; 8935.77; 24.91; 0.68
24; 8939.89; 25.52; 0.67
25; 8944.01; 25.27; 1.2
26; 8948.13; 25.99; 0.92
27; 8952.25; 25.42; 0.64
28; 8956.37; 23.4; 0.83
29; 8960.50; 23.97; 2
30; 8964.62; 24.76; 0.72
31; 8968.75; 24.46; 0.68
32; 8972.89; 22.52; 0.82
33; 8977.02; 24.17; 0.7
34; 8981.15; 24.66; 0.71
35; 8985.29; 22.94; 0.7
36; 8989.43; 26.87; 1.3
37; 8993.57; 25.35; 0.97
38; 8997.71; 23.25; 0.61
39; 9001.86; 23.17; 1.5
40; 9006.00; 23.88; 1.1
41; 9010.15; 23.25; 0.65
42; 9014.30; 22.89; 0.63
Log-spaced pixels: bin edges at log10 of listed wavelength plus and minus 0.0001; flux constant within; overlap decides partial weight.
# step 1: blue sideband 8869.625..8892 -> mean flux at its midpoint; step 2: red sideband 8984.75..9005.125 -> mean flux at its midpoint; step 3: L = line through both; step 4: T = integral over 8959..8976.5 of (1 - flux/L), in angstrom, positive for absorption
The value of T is 0.5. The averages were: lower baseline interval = 25.7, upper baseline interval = 24.4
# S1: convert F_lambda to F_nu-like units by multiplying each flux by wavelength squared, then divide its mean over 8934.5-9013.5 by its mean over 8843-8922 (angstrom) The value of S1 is 0.98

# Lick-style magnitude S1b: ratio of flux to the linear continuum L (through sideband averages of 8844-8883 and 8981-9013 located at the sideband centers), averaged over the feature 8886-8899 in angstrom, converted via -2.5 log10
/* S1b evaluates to -0.09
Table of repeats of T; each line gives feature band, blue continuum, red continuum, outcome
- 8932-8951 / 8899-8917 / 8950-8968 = -0.29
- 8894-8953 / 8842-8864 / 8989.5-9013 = -3.45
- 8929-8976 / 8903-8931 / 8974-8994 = 0.97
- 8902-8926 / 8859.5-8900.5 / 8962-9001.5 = -0.67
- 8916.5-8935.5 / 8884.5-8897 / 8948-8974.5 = 0.18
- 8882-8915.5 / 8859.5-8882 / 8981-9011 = -2.00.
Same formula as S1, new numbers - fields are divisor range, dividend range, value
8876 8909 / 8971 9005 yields 0.95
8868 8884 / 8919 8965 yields 1.02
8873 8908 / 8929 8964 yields 0.97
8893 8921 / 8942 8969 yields 0.97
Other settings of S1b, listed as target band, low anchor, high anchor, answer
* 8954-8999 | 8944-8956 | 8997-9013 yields 0.01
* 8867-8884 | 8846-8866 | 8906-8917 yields -0.01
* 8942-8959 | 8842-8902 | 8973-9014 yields -0.02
